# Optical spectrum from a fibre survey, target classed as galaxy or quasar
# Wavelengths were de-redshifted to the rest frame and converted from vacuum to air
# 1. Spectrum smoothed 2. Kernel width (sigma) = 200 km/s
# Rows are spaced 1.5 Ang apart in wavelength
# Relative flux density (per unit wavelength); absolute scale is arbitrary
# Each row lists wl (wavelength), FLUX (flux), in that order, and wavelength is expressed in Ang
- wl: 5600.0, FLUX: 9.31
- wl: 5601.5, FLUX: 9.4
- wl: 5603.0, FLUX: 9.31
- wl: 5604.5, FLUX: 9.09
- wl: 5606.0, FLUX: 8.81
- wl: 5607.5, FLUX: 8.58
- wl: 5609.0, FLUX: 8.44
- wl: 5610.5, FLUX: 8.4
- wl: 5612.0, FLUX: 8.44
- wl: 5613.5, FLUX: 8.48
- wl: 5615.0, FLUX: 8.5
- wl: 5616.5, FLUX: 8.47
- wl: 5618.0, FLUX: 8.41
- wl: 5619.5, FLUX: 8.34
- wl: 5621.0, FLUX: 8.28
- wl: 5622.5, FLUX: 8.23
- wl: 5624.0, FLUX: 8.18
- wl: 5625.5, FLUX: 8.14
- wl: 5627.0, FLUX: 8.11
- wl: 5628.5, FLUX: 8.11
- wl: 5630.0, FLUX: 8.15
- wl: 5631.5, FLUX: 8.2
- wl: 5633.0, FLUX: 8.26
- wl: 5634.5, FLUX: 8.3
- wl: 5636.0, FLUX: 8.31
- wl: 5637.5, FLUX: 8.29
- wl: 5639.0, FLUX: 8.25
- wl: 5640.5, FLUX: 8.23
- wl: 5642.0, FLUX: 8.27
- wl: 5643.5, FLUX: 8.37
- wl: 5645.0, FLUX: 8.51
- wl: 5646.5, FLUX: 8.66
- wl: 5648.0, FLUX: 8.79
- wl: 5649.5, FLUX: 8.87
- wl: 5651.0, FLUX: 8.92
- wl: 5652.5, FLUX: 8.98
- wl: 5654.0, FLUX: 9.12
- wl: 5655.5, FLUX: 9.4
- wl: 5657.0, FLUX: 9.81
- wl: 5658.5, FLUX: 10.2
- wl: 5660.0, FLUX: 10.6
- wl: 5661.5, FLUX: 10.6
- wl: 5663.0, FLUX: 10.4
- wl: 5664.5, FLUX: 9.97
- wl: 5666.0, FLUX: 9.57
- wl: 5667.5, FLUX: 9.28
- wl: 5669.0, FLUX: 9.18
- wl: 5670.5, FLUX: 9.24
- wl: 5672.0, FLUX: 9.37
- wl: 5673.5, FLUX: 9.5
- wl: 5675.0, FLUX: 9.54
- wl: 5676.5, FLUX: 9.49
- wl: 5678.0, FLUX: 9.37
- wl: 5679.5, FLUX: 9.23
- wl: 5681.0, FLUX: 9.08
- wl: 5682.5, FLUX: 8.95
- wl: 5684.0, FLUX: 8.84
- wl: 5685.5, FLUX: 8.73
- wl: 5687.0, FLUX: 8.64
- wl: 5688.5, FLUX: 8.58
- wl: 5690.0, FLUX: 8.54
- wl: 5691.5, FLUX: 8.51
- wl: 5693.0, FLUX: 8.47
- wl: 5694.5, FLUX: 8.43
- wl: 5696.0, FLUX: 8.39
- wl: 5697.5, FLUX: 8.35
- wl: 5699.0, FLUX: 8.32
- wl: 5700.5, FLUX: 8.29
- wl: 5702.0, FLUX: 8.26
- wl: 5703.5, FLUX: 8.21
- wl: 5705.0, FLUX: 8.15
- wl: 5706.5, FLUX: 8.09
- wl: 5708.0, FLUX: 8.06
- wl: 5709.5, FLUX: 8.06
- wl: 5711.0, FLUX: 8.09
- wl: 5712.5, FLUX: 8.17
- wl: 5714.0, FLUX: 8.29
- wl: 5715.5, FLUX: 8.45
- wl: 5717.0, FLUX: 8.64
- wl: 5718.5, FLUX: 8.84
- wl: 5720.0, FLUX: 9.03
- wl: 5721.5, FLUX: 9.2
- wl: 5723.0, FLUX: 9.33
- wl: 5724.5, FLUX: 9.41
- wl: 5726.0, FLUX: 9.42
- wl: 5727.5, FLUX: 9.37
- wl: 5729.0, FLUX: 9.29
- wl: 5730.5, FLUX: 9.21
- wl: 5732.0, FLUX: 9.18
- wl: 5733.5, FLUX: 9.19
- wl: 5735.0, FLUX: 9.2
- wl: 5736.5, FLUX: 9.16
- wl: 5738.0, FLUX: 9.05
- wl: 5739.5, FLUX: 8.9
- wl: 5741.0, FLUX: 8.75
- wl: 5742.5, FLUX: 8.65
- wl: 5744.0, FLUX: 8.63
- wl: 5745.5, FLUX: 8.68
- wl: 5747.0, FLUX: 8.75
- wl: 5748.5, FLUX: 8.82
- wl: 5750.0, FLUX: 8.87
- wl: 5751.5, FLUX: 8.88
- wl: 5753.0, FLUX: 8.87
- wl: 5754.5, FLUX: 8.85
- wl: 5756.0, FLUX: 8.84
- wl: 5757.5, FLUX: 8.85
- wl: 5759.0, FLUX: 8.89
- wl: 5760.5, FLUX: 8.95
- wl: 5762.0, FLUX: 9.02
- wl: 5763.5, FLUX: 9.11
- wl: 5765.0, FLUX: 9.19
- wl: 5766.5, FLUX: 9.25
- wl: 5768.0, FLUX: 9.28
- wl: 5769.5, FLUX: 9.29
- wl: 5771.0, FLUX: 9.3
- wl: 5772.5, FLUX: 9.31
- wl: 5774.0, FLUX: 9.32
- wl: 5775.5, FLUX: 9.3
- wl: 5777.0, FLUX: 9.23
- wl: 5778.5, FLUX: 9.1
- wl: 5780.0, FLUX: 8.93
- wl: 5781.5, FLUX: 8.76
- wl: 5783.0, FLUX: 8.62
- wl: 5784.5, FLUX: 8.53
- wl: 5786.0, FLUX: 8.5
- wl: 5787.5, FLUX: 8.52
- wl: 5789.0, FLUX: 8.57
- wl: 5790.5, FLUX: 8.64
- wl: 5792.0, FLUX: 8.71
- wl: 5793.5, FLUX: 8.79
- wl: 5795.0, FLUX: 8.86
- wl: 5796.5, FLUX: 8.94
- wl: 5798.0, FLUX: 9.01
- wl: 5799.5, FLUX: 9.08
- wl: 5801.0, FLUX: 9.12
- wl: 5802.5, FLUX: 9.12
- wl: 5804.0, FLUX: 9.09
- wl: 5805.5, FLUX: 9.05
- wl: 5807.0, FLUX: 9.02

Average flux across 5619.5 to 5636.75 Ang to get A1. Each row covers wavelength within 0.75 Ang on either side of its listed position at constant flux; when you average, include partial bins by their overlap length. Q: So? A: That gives 8.21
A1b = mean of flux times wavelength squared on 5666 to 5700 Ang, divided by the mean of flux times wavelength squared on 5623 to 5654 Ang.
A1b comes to 1.08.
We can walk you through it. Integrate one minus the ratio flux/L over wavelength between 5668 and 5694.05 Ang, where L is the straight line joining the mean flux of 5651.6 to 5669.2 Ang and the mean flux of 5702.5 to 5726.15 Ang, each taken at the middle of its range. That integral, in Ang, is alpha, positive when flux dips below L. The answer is 0.8 Ang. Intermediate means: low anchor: 9.77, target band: 9.01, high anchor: 8.57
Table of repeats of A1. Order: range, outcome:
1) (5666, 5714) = 8.7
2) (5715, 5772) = 9.02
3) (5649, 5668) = 9.69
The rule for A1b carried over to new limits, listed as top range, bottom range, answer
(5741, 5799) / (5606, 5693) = 1.05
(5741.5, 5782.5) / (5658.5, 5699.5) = 1.01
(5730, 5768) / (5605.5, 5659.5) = 1.09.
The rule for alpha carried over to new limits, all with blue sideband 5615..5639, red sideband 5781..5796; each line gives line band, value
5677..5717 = -0.3 Ang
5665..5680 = -1.8 Ang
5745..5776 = -1.6 Ang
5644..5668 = -3.3 Ang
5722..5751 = -1.8 Ang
